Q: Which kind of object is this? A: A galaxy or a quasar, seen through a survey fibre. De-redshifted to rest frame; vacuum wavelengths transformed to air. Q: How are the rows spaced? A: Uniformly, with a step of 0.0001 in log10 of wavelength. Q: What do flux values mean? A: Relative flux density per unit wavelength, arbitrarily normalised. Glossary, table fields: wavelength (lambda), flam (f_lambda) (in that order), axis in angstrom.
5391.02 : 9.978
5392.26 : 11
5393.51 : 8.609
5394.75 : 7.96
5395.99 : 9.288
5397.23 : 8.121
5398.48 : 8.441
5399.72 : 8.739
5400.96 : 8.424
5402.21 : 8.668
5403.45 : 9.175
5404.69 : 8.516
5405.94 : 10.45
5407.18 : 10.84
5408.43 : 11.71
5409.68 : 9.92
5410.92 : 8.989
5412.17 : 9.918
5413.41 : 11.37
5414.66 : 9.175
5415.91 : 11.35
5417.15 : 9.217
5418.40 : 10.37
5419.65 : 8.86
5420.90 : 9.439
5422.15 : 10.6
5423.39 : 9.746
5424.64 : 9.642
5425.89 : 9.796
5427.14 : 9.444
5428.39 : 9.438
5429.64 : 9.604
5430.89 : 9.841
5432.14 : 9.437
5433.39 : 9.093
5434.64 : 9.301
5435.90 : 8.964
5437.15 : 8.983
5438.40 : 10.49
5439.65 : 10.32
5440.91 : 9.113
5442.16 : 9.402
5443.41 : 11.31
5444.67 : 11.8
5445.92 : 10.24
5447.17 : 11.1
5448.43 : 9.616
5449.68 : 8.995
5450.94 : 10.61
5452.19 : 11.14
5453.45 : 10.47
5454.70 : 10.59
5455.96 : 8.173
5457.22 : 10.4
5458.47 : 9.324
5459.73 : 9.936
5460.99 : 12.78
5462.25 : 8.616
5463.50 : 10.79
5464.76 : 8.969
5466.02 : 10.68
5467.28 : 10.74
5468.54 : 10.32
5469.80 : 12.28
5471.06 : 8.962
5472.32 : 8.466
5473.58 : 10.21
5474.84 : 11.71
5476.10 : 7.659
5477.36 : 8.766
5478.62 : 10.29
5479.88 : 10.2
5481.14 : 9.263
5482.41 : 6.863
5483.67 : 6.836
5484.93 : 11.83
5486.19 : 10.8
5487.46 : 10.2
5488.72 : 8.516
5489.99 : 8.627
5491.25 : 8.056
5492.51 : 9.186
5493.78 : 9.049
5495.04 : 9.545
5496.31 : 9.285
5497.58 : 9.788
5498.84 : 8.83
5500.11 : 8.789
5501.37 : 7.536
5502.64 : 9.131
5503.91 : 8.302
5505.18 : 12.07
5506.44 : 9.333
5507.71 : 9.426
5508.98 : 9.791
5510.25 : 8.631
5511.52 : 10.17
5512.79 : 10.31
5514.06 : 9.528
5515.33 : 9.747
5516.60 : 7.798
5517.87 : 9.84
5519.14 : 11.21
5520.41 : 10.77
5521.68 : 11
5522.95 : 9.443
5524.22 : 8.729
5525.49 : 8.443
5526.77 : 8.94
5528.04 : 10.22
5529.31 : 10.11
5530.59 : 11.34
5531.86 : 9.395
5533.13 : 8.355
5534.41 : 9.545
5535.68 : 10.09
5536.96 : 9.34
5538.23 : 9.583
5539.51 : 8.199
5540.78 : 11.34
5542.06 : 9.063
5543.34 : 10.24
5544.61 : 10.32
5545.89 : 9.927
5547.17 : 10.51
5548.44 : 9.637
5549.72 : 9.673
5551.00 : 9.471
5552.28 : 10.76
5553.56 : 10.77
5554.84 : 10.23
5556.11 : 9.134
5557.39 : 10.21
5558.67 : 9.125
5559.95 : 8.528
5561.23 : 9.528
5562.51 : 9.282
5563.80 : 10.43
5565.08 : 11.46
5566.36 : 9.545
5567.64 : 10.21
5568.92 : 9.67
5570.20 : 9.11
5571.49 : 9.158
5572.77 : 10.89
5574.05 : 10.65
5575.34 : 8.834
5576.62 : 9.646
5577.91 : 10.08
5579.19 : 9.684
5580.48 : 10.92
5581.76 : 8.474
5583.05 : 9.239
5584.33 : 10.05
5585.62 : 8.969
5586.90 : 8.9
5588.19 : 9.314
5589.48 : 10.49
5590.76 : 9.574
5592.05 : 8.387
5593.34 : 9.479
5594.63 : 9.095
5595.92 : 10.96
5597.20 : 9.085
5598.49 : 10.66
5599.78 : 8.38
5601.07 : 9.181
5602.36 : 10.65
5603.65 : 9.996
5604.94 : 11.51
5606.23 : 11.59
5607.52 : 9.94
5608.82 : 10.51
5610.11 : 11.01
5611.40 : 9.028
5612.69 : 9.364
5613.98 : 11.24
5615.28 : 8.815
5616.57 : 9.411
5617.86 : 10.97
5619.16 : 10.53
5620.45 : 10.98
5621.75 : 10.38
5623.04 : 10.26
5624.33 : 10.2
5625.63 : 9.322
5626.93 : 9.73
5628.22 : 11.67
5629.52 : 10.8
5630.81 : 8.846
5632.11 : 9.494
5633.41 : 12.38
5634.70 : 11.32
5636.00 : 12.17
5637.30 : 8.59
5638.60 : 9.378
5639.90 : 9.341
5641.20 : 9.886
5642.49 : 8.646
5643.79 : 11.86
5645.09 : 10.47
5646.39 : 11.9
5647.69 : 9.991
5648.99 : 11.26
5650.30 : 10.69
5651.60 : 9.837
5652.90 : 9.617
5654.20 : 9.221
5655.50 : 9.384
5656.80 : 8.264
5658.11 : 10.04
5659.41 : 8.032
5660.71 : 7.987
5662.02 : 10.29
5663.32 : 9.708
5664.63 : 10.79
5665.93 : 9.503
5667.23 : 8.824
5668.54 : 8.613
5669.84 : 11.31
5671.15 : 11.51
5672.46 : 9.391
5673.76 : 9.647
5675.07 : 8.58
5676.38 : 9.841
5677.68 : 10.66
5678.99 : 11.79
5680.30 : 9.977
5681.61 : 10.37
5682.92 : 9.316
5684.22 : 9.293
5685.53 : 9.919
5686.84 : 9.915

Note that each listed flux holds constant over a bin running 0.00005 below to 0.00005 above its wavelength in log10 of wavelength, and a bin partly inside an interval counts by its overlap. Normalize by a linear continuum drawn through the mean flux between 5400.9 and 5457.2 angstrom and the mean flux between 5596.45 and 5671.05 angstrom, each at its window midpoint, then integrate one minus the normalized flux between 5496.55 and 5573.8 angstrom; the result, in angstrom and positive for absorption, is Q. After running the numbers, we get 2.10 angstrom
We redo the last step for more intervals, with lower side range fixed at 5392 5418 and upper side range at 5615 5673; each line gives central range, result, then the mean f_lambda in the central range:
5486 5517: 1.39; 9.29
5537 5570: -0.05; 9.86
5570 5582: 0.10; 9.81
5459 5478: -0.80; 10.1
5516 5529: 0.15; 9.66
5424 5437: 0.17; 9.43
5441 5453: -1.01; 10.4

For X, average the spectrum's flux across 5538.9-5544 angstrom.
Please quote 9.73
